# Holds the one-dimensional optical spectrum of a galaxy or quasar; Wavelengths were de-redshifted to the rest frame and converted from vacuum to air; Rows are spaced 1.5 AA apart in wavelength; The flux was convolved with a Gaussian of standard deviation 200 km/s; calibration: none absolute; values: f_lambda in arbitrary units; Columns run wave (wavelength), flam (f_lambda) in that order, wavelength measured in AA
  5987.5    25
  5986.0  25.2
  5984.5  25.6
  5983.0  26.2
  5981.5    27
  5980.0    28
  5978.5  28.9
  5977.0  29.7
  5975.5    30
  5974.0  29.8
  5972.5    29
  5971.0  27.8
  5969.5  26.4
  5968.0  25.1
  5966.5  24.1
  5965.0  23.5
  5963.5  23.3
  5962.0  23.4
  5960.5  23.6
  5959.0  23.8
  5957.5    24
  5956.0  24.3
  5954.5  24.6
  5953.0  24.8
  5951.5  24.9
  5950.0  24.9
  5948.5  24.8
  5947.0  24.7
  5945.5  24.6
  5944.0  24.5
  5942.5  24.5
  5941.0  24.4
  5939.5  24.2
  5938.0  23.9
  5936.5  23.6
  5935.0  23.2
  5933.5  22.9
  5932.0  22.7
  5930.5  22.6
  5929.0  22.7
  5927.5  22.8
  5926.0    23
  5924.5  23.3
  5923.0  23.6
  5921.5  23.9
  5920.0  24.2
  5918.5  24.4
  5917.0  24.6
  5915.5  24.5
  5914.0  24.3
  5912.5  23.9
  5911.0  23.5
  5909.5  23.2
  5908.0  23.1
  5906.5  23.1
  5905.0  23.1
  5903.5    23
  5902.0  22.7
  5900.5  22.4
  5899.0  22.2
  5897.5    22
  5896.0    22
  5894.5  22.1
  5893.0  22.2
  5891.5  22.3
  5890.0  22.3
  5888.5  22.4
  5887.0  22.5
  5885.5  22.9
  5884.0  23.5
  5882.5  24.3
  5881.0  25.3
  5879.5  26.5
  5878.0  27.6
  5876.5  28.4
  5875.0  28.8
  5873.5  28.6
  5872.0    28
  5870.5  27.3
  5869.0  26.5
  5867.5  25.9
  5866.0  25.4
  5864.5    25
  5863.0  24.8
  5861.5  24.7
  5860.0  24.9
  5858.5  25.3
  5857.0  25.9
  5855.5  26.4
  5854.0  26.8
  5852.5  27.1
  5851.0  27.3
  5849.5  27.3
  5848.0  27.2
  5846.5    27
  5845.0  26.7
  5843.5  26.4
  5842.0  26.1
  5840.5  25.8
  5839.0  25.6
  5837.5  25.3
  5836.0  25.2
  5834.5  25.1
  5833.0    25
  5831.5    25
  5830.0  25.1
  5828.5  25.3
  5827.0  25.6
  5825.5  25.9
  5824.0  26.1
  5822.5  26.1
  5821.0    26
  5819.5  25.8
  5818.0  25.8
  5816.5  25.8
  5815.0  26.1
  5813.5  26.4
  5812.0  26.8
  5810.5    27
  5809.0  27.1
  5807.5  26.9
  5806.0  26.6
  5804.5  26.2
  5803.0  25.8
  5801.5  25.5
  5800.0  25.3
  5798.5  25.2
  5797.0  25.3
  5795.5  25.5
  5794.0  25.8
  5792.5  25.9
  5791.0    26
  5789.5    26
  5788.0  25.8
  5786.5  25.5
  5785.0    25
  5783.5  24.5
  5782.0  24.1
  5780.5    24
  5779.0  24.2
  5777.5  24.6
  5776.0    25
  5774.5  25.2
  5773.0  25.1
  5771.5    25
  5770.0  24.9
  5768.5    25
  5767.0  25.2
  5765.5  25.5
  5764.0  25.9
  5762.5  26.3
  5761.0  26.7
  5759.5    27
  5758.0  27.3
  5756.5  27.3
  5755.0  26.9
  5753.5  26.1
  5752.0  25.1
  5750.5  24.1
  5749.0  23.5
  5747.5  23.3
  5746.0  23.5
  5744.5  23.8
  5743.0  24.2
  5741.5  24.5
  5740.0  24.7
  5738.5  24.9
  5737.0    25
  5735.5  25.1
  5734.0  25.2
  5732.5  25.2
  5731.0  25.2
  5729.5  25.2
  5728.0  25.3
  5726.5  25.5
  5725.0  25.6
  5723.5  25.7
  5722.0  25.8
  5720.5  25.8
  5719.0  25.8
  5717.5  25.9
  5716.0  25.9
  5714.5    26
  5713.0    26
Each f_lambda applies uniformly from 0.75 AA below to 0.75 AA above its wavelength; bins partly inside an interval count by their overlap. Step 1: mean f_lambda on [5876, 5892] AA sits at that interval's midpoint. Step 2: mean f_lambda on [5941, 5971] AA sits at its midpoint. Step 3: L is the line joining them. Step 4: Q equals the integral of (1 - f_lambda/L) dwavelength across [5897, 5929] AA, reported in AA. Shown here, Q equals 1.4 AA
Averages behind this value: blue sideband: 24.3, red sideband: 24.5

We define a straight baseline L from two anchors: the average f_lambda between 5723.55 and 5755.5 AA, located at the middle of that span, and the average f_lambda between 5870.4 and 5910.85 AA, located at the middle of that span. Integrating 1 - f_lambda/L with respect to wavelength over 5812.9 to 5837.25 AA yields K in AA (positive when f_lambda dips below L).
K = -1.2 AA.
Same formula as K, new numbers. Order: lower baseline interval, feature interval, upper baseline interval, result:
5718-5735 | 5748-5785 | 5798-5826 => 0.7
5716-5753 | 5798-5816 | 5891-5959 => -1.4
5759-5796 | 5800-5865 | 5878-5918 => -4.2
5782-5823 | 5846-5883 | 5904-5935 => -2.9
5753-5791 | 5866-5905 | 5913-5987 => 1.0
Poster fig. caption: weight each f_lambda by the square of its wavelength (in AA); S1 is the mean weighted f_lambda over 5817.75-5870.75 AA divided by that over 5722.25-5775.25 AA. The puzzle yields 1.06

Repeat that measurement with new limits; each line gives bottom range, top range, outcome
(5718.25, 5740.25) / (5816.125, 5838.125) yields 1.04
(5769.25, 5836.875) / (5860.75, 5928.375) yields 0.98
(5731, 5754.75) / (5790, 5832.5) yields 1.08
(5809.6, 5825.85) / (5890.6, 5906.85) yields 0.88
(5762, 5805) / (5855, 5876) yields 1.07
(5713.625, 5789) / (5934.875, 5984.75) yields 1.08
